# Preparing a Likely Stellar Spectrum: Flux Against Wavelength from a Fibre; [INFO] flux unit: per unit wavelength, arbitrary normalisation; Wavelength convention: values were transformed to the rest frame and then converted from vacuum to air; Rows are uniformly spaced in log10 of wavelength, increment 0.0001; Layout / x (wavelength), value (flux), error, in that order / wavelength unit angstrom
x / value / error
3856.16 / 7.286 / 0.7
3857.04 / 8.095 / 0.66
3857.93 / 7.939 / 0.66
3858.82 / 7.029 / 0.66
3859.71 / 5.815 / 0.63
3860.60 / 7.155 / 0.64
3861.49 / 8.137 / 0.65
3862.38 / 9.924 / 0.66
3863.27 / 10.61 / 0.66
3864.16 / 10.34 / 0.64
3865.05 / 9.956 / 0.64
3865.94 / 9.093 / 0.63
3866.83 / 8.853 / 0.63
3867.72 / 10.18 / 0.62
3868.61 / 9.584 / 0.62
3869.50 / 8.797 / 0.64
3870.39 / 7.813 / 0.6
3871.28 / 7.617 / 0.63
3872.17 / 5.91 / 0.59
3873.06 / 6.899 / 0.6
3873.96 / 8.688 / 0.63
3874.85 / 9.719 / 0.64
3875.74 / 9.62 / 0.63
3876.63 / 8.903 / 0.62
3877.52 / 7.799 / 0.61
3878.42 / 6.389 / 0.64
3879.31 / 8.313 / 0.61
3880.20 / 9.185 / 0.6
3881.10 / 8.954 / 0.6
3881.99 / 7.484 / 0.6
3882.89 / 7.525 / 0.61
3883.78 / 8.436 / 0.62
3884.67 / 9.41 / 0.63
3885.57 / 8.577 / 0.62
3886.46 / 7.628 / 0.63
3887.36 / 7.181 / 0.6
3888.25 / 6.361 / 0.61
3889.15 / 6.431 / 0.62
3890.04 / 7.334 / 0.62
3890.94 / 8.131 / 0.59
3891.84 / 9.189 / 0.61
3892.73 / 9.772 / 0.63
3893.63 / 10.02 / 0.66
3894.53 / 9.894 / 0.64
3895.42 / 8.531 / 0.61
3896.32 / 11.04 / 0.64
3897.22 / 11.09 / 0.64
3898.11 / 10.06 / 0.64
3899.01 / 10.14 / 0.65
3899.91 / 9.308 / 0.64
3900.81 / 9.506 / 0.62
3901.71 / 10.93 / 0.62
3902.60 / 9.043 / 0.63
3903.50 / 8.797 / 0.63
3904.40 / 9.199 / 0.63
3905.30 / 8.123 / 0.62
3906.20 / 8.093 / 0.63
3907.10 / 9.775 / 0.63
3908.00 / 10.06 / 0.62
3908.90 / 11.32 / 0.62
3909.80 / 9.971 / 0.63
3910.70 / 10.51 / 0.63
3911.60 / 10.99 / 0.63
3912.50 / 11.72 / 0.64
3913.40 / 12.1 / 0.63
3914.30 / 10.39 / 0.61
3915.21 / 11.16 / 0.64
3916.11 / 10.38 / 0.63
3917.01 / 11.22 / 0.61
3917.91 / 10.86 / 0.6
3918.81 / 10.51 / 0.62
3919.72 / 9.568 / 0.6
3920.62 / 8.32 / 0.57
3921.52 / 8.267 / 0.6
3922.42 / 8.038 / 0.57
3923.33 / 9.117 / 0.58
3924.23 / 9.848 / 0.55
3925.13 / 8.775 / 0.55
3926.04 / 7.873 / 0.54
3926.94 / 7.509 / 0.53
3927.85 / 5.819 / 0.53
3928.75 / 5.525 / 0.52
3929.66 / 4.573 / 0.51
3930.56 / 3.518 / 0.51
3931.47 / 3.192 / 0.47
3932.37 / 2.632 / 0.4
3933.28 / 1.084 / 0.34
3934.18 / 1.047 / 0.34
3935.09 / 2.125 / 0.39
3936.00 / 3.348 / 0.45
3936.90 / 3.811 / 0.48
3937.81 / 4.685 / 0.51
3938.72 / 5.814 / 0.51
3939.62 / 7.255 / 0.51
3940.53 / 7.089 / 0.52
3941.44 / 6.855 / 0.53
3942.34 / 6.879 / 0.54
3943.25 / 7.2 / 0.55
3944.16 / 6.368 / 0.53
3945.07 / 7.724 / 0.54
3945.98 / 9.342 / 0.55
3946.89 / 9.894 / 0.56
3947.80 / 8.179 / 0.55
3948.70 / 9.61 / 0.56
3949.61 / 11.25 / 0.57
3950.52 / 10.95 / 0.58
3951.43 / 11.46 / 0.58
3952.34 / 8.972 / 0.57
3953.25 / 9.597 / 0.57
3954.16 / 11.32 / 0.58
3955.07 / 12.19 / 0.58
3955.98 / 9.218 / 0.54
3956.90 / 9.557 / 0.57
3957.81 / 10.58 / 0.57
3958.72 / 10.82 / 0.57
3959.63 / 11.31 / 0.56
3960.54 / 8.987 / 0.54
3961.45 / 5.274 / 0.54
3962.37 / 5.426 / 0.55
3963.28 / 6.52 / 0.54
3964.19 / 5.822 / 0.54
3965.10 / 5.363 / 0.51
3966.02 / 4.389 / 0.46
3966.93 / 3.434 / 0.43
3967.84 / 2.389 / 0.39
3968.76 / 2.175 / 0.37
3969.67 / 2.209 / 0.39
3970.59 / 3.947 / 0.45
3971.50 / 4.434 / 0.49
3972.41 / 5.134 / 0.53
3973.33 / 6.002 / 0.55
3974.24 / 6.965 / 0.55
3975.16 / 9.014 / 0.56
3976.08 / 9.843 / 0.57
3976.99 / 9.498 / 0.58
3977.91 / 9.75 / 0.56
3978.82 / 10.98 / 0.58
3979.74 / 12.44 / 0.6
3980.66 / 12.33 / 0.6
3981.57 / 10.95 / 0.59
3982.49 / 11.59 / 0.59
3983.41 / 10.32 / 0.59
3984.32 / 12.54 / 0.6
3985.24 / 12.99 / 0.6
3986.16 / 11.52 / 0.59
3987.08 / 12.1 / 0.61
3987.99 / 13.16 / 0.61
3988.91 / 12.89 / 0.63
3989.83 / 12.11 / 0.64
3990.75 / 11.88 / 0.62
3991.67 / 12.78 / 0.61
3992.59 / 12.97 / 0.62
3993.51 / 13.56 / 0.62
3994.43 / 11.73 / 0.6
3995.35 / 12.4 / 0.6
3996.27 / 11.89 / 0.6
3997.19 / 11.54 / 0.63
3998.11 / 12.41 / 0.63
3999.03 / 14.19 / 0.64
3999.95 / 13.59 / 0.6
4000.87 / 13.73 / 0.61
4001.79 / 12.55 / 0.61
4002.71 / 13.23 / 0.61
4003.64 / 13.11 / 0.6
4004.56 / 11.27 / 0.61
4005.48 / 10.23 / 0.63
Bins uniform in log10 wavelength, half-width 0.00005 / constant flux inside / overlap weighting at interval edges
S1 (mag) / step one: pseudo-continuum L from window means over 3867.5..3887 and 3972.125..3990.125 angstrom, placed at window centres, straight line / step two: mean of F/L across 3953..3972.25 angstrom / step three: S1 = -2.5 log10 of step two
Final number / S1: 0.43 mag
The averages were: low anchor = 8.31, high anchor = 10.6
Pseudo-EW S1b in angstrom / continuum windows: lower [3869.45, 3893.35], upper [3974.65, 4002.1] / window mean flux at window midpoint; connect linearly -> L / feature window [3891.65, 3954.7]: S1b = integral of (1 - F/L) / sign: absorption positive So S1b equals 7.15 angstrom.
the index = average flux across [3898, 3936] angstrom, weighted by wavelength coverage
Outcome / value 8.27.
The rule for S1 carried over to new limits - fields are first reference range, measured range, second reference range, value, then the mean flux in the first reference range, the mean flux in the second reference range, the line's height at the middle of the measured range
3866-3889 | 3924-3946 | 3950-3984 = 0.44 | 8.22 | 8.16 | 8.19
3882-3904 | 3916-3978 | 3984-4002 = 0.45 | 8.9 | 12.6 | 10.9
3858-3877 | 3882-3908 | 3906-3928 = 0.04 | 8.59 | 9.76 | 9.24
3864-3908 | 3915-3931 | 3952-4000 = 0.09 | 8.77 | 9.5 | 9.07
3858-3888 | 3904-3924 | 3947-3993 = -0.15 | 8.39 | 9.11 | 8.69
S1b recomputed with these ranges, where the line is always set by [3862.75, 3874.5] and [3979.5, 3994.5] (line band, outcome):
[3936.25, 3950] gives 4.5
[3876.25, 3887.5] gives 1.3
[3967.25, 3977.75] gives 5.5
